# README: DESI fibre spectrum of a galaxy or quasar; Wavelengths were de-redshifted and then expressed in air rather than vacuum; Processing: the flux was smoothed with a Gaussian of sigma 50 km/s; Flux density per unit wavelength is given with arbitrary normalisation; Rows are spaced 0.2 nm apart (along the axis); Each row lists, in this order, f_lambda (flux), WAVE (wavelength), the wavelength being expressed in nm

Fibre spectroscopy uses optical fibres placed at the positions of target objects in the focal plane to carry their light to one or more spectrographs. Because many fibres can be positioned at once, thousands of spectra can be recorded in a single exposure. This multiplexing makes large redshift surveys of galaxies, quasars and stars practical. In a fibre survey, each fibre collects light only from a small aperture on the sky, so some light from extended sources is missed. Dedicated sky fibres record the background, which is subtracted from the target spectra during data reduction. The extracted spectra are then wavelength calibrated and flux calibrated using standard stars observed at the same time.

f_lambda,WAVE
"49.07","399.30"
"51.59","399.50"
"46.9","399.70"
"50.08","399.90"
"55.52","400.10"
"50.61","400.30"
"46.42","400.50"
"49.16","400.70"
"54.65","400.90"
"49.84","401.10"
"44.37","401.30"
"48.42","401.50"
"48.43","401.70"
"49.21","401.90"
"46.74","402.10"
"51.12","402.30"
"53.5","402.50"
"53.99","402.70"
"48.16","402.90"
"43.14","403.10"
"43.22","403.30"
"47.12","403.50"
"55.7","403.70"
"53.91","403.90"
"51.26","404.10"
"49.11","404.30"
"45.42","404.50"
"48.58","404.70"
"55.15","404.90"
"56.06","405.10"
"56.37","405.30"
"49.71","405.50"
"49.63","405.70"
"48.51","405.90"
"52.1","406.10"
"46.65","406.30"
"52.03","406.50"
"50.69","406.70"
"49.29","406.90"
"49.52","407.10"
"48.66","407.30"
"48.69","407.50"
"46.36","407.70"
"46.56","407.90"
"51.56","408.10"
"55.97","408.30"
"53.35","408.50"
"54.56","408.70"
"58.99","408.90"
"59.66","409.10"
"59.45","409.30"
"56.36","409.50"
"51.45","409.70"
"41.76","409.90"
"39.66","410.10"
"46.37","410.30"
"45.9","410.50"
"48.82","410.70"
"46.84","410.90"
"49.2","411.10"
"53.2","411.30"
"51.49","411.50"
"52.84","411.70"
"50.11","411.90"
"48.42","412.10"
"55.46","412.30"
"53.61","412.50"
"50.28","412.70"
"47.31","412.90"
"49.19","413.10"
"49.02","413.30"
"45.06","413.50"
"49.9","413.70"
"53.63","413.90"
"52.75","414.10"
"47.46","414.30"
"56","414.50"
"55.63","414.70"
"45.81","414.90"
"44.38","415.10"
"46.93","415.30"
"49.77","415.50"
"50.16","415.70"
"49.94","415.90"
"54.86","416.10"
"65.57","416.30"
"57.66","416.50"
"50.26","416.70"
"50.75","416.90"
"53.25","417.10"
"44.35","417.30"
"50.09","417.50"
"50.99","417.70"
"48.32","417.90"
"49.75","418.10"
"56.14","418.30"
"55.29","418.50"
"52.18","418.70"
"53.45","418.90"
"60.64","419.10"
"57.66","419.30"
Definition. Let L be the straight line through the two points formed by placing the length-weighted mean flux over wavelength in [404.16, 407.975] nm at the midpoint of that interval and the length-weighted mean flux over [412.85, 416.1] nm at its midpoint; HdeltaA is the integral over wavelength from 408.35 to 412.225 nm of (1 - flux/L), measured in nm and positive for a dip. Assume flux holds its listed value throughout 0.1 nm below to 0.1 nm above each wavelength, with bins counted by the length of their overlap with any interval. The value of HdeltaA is -0.09 nm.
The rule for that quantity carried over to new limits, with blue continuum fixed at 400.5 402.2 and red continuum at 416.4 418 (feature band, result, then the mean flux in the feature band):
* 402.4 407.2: -0.119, 50.4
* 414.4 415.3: 0.006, 50.1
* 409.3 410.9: 0.060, 47.9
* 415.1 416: 0.033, 48.7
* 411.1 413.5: -0.028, 50.7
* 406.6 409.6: -0.186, 52.6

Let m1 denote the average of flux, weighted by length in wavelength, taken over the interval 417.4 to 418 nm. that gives 49.8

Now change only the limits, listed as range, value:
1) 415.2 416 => 49.2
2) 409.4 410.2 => 47.3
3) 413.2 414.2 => 50.1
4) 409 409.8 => 56.7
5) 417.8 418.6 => 52.4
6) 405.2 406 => 51.1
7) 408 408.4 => 53.8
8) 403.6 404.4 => 52.5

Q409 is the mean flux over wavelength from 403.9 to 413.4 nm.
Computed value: 50.7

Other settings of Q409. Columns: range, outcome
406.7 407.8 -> 48.7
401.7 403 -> 50.3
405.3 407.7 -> 49.7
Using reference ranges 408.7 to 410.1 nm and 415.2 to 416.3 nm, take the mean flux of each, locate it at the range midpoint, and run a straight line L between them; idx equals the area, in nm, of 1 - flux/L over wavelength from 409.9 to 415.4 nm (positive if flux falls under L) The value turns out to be 0.34 nm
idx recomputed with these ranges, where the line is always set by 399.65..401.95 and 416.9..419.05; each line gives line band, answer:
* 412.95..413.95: 0.04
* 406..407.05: 0.00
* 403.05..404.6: 0.03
